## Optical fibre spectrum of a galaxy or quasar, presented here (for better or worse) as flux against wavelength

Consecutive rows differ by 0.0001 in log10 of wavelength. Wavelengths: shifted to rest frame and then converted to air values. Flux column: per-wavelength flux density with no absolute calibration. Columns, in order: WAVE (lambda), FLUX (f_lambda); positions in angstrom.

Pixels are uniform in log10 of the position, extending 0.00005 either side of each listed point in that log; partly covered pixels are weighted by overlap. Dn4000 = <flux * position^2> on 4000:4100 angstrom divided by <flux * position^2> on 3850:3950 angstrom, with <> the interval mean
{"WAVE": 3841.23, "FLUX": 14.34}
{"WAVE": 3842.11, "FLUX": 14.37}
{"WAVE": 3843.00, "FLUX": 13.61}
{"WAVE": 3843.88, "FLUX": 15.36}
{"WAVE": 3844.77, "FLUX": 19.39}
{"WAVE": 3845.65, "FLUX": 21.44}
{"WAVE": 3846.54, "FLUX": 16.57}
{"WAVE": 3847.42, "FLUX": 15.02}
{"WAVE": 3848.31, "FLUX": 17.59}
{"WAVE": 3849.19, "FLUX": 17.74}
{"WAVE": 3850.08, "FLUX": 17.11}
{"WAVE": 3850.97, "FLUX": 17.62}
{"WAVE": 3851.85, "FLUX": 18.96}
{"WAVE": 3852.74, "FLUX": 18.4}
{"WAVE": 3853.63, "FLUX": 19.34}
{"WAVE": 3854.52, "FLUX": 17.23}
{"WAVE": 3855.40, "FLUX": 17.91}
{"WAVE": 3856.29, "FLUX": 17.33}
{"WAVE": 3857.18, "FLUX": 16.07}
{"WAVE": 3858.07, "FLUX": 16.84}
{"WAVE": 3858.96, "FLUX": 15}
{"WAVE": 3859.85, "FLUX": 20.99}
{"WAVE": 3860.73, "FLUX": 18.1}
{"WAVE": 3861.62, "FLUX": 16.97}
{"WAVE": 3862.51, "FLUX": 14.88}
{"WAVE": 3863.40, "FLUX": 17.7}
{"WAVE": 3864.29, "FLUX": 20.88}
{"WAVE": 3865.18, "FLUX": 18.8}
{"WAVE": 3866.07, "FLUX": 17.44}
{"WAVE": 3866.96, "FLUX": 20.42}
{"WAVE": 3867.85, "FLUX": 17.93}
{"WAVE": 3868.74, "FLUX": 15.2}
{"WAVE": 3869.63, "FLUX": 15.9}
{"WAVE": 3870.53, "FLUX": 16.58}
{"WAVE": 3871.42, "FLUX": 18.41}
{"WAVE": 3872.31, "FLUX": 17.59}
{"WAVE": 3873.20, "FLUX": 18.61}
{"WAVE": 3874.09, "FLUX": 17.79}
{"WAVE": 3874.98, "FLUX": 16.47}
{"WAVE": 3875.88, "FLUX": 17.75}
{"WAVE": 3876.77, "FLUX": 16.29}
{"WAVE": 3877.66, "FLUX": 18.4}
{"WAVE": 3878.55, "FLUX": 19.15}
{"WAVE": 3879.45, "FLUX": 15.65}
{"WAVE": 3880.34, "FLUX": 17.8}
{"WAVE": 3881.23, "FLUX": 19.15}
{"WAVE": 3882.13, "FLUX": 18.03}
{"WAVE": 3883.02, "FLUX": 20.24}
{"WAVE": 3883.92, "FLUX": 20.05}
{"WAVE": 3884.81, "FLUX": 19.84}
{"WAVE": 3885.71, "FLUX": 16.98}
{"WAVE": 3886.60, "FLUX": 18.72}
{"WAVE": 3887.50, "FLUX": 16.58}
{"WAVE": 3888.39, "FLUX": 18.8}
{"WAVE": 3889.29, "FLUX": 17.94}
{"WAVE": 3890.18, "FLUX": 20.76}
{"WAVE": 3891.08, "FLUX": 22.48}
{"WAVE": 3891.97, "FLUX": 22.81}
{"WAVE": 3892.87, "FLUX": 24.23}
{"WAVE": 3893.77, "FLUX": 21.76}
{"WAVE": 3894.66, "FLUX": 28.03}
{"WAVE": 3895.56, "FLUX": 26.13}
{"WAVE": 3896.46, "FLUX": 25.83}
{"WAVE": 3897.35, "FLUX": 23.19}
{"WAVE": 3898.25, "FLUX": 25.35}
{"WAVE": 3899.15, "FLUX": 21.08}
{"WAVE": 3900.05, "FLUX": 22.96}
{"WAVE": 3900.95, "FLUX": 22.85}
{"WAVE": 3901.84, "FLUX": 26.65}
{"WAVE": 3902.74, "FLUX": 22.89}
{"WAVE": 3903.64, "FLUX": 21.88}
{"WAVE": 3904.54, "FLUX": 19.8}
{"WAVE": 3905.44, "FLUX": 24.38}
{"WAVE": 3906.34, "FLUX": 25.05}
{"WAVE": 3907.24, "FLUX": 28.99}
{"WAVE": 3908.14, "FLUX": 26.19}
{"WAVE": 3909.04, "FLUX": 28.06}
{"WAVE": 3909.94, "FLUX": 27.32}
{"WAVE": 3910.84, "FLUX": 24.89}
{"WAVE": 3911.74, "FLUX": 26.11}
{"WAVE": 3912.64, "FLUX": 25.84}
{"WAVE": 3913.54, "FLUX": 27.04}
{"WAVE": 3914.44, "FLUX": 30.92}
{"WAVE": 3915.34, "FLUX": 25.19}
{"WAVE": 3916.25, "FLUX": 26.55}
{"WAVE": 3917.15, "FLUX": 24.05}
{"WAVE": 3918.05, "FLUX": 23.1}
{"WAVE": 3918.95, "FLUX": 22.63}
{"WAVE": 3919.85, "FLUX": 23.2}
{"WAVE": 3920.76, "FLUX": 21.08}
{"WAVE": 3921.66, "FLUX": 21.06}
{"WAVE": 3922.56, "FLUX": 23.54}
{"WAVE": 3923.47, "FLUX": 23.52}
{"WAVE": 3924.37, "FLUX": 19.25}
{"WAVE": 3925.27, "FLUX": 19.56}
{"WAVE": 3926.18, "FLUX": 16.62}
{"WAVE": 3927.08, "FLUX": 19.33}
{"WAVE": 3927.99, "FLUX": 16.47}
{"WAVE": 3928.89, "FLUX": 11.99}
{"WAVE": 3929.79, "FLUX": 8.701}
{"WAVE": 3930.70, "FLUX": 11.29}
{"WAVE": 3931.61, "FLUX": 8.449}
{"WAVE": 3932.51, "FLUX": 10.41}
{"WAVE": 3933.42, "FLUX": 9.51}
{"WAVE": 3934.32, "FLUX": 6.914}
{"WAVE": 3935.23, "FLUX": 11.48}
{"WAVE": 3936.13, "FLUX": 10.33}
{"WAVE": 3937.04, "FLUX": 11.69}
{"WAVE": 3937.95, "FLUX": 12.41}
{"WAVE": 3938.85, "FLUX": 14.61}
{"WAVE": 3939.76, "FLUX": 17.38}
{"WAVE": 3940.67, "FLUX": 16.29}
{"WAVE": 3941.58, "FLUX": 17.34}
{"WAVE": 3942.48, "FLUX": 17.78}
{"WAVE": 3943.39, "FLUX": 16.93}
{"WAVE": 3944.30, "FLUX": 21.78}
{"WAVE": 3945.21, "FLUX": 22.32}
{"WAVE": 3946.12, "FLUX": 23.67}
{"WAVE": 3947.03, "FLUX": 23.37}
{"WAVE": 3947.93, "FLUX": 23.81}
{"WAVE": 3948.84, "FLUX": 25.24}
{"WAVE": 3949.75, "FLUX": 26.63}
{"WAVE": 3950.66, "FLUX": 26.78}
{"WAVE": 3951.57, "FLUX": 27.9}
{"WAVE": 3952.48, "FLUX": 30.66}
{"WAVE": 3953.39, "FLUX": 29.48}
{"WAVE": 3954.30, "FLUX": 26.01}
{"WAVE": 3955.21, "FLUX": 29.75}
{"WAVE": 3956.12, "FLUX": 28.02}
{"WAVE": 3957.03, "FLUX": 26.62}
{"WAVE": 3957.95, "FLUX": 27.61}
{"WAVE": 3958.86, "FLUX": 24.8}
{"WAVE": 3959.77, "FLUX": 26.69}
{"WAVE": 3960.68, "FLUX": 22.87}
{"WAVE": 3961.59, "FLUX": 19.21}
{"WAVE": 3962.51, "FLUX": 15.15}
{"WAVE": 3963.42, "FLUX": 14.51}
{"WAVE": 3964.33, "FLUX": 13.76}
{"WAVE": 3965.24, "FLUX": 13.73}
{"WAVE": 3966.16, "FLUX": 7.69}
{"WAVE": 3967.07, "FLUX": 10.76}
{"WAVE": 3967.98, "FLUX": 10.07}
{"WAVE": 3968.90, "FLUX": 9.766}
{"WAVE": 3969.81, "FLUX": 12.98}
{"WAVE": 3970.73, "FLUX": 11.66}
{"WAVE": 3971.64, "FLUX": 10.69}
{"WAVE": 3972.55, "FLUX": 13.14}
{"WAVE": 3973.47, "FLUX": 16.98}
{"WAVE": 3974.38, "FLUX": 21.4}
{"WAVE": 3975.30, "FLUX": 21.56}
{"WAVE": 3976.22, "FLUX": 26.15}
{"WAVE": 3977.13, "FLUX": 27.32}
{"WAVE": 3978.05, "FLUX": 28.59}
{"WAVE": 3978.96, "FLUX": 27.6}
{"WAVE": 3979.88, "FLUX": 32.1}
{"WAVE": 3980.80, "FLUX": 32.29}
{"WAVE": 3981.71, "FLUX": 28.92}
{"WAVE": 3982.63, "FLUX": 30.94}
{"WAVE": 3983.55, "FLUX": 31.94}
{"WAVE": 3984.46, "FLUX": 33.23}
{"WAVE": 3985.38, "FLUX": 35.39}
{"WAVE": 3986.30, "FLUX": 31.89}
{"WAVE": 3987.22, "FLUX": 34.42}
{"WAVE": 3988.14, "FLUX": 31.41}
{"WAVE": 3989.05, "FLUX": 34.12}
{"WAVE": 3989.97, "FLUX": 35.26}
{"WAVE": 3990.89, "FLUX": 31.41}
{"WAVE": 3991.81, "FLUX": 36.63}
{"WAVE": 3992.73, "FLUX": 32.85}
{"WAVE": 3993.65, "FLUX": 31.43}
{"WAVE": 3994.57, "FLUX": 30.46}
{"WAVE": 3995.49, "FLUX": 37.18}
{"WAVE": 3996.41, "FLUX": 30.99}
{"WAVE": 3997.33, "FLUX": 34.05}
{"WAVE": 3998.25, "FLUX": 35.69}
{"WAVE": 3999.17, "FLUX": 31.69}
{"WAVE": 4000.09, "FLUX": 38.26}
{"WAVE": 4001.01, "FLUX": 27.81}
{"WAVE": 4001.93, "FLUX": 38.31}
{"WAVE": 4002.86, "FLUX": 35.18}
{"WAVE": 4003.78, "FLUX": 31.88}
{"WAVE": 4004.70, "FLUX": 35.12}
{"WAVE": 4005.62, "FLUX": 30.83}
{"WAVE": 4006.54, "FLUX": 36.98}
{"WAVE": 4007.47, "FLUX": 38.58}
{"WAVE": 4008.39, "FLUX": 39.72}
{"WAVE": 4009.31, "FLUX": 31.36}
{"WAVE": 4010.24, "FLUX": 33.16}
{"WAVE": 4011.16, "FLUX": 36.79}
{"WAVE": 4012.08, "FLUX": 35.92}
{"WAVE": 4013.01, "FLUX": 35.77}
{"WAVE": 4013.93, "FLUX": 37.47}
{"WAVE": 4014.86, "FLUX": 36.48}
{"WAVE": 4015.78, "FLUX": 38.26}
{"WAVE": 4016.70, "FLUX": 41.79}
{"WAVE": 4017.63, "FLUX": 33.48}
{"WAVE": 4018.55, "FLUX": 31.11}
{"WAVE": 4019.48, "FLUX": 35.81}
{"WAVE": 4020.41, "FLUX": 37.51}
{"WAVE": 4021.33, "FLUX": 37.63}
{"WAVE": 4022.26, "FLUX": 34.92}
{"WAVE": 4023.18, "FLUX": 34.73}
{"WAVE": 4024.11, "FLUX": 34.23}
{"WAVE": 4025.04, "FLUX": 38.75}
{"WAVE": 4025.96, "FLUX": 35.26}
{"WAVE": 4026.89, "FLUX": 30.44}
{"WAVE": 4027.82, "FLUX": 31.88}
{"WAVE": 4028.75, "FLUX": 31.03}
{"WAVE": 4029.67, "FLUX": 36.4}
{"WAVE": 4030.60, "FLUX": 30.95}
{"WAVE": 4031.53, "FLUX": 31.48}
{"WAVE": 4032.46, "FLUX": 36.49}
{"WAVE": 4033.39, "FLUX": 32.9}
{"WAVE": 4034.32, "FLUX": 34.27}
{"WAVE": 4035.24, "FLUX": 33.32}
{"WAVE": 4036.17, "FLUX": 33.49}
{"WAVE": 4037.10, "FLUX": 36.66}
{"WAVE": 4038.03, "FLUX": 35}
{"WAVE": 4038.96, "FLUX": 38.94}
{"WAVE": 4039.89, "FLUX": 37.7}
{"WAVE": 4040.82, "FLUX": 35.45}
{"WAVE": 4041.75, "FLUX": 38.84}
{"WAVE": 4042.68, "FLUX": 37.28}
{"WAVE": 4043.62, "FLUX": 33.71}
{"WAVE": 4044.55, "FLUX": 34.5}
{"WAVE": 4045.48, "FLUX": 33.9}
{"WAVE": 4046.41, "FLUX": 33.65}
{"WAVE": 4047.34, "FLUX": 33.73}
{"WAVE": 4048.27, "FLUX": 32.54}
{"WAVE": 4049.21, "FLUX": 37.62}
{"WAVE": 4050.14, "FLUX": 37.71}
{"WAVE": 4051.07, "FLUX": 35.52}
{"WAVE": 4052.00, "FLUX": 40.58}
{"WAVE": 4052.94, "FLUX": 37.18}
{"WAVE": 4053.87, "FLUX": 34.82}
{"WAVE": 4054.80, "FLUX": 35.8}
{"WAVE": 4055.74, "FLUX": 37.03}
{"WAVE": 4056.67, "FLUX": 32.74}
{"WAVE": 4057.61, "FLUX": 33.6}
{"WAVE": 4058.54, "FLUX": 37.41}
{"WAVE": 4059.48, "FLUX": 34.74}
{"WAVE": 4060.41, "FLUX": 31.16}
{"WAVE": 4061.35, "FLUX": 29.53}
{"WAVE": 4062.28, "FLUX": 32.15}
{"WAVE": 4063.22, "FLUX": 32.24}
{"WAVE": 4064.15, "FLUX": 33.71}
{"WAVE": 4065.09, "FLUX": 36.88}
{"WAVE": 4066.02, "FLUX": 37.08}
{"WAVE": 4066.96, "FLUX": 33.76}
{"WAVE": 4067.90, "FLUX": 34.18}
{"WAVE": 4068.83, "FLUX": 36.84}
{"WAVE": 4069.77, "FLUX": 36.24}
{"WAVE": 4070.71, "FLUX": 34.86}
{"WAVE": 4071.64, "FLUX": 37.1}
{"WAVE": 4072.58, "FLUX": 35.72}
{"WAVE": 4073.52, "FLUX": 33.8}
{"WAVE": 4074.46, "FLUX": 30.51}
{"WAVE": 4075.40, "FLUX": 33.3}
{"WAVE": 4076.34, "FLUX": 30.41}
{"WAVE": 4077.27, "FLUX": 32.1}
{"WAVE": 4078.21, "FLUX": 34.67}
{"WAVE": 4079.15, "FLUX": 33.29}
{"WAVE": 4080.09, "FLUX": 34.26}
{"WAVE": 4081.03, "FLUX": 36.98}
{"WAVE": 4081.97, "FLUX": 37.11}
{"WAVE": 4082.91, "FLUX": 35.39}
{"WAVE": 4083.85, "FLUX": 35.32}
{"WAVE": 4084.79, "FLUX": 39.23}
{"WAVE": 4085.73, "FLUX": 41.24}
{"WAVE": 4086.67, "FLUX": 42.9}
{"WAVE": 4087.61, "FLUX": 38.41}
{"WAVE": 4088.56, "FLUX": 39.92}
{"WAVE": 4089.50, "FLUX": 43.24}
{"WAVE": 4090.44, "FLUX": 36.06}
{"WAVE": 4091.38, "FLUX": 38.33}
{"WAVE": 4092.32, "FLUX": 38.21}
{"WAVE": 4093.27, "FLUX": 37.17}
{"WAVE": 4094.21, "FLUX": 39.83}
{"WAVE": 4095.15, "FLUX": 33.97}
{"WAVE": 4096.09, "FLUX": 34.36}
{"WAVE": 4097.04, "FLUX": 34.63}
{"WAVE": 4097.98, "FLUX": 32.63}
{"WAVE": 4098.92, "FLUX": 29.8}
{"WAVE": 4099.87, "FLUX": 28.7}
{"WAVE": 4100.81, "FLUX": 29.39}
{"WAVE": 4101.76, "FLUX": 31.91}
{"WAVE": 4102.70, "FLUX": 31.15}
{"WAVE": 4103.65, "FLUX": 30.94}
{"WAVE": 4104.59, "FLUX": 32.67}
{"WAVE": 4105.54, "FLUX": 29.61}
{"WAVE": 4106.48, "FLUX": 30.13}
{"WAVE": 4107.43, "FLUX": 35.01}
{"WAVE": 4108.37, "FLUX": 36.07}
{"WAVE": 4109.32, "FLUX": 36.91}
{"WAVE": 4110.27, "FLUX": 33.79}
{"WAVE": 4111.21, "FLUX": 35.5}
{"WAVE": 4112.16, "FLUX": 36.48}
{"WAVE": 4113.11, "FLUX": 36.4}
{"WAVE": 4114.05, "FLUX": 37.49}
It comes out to 1.93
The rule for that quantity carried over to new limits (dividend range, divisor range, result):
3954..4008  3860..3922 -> 1.32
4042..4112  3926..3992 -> 1.74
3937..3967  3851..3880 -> 1.26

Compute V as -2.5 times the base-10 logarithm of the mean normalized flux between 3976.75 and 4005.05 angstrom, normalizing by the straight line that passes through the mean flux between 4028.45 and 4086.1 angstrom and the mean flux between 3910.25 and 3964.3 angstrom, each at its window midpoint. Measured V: -0.21 mag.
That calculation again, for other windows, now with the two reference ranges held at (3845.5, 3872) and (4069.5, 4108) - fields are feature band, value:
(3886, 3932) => -0.04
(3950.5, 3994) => 0.07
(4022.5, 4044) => -0.13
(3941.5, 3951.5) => 0.07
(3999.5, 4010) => -0.21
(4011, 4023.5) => -0.22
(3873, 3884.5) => 0.06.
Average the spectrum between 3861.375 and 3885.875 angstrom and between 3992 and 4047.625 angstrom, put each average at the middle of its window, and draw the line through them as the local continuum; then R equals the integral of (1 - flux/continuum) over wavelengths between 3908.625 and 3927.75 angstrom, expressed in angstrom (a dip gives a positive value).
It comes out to -0.6 angstrom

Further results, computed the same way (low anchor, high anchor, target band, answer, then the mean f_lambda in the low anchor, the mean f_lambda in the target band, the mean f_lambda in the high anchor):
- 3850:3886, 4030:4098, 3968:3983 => 3.28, 17.9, 21.6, 35.5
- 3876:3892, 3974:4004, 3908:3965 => 9.78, 18.8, 20.8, 31.8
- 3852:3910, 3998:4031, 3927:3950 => 9.35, 20.1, 15.9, 35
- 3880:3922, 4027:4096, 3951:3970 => 4.83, 23.1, 20.5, 35.4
